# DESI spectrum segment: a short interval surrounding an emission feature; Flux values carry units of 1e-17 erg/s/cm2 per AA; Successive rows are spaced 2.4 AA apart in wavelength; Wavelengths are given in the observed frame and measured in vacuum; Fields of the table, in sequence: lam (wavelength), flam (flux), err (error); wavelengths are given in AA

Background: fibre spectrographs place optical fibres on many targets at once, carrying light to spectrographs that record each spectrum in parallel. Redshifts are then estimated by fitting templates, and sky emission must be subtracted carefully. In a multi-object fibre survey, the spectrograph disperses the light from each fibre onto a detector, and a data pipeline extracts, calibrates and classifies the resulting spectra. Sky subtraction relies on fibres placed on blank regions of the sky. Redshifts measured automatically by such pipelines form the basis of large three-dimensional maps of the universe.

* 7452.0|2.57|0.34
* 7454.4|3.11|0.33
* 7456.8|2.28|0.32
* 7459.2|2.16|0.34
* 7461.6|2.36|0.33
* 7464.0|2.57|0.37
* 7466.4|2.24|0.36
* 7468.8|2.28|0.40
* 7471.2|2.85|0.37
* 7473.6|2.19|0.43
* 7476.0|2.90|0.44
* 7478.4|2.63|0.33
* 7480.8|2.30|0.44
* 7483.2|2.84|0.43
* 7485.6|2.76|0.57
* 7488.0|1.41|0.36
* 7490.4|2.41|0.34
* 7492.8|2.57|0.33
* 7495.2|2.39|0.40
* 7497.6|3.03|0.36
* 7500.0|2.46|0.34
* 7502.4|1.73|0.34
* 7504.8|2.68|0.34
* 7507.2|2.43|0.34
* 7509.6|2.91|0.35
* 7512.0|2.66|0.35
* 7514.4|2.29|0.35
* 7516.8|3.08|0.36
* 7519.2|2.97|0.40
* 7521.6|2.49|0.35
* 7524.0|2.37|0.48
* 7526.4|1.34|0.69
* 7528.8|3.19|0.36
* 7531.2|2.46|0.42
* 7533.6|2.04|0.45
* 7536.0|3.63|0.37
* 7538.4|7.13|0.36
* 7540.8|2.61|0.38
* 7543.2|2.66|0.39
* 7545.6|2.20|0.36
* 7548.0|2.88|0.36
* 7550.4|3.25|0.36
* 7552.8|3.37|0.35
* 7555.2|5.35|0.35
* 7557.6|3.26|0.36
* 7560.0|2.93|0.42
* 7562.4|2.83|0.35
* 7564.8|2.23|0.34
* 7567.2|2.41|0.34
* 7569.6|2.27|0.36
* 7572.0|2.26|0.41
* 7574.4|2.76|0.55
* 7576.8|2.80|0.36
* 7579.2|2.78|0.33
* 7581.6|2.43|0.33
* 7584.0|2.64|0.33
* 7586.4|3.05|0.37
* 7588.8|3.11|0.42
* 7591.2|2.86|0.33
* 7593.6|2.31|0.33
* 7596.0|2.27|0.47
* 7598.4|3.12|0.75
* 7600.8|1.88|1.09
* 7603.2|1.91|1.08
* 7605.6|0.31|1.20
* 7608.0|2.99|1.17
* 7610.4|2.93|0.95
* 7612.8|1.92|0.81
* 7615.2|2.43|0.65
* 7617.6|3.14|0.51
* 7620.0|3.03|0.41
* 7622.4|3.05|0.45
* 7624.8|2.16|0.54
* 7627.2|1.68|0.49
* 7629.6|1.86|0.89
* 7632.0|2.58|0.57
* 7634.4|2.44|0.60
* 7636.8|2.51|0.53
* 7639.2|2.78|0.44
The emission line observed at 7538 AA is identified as [S II]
